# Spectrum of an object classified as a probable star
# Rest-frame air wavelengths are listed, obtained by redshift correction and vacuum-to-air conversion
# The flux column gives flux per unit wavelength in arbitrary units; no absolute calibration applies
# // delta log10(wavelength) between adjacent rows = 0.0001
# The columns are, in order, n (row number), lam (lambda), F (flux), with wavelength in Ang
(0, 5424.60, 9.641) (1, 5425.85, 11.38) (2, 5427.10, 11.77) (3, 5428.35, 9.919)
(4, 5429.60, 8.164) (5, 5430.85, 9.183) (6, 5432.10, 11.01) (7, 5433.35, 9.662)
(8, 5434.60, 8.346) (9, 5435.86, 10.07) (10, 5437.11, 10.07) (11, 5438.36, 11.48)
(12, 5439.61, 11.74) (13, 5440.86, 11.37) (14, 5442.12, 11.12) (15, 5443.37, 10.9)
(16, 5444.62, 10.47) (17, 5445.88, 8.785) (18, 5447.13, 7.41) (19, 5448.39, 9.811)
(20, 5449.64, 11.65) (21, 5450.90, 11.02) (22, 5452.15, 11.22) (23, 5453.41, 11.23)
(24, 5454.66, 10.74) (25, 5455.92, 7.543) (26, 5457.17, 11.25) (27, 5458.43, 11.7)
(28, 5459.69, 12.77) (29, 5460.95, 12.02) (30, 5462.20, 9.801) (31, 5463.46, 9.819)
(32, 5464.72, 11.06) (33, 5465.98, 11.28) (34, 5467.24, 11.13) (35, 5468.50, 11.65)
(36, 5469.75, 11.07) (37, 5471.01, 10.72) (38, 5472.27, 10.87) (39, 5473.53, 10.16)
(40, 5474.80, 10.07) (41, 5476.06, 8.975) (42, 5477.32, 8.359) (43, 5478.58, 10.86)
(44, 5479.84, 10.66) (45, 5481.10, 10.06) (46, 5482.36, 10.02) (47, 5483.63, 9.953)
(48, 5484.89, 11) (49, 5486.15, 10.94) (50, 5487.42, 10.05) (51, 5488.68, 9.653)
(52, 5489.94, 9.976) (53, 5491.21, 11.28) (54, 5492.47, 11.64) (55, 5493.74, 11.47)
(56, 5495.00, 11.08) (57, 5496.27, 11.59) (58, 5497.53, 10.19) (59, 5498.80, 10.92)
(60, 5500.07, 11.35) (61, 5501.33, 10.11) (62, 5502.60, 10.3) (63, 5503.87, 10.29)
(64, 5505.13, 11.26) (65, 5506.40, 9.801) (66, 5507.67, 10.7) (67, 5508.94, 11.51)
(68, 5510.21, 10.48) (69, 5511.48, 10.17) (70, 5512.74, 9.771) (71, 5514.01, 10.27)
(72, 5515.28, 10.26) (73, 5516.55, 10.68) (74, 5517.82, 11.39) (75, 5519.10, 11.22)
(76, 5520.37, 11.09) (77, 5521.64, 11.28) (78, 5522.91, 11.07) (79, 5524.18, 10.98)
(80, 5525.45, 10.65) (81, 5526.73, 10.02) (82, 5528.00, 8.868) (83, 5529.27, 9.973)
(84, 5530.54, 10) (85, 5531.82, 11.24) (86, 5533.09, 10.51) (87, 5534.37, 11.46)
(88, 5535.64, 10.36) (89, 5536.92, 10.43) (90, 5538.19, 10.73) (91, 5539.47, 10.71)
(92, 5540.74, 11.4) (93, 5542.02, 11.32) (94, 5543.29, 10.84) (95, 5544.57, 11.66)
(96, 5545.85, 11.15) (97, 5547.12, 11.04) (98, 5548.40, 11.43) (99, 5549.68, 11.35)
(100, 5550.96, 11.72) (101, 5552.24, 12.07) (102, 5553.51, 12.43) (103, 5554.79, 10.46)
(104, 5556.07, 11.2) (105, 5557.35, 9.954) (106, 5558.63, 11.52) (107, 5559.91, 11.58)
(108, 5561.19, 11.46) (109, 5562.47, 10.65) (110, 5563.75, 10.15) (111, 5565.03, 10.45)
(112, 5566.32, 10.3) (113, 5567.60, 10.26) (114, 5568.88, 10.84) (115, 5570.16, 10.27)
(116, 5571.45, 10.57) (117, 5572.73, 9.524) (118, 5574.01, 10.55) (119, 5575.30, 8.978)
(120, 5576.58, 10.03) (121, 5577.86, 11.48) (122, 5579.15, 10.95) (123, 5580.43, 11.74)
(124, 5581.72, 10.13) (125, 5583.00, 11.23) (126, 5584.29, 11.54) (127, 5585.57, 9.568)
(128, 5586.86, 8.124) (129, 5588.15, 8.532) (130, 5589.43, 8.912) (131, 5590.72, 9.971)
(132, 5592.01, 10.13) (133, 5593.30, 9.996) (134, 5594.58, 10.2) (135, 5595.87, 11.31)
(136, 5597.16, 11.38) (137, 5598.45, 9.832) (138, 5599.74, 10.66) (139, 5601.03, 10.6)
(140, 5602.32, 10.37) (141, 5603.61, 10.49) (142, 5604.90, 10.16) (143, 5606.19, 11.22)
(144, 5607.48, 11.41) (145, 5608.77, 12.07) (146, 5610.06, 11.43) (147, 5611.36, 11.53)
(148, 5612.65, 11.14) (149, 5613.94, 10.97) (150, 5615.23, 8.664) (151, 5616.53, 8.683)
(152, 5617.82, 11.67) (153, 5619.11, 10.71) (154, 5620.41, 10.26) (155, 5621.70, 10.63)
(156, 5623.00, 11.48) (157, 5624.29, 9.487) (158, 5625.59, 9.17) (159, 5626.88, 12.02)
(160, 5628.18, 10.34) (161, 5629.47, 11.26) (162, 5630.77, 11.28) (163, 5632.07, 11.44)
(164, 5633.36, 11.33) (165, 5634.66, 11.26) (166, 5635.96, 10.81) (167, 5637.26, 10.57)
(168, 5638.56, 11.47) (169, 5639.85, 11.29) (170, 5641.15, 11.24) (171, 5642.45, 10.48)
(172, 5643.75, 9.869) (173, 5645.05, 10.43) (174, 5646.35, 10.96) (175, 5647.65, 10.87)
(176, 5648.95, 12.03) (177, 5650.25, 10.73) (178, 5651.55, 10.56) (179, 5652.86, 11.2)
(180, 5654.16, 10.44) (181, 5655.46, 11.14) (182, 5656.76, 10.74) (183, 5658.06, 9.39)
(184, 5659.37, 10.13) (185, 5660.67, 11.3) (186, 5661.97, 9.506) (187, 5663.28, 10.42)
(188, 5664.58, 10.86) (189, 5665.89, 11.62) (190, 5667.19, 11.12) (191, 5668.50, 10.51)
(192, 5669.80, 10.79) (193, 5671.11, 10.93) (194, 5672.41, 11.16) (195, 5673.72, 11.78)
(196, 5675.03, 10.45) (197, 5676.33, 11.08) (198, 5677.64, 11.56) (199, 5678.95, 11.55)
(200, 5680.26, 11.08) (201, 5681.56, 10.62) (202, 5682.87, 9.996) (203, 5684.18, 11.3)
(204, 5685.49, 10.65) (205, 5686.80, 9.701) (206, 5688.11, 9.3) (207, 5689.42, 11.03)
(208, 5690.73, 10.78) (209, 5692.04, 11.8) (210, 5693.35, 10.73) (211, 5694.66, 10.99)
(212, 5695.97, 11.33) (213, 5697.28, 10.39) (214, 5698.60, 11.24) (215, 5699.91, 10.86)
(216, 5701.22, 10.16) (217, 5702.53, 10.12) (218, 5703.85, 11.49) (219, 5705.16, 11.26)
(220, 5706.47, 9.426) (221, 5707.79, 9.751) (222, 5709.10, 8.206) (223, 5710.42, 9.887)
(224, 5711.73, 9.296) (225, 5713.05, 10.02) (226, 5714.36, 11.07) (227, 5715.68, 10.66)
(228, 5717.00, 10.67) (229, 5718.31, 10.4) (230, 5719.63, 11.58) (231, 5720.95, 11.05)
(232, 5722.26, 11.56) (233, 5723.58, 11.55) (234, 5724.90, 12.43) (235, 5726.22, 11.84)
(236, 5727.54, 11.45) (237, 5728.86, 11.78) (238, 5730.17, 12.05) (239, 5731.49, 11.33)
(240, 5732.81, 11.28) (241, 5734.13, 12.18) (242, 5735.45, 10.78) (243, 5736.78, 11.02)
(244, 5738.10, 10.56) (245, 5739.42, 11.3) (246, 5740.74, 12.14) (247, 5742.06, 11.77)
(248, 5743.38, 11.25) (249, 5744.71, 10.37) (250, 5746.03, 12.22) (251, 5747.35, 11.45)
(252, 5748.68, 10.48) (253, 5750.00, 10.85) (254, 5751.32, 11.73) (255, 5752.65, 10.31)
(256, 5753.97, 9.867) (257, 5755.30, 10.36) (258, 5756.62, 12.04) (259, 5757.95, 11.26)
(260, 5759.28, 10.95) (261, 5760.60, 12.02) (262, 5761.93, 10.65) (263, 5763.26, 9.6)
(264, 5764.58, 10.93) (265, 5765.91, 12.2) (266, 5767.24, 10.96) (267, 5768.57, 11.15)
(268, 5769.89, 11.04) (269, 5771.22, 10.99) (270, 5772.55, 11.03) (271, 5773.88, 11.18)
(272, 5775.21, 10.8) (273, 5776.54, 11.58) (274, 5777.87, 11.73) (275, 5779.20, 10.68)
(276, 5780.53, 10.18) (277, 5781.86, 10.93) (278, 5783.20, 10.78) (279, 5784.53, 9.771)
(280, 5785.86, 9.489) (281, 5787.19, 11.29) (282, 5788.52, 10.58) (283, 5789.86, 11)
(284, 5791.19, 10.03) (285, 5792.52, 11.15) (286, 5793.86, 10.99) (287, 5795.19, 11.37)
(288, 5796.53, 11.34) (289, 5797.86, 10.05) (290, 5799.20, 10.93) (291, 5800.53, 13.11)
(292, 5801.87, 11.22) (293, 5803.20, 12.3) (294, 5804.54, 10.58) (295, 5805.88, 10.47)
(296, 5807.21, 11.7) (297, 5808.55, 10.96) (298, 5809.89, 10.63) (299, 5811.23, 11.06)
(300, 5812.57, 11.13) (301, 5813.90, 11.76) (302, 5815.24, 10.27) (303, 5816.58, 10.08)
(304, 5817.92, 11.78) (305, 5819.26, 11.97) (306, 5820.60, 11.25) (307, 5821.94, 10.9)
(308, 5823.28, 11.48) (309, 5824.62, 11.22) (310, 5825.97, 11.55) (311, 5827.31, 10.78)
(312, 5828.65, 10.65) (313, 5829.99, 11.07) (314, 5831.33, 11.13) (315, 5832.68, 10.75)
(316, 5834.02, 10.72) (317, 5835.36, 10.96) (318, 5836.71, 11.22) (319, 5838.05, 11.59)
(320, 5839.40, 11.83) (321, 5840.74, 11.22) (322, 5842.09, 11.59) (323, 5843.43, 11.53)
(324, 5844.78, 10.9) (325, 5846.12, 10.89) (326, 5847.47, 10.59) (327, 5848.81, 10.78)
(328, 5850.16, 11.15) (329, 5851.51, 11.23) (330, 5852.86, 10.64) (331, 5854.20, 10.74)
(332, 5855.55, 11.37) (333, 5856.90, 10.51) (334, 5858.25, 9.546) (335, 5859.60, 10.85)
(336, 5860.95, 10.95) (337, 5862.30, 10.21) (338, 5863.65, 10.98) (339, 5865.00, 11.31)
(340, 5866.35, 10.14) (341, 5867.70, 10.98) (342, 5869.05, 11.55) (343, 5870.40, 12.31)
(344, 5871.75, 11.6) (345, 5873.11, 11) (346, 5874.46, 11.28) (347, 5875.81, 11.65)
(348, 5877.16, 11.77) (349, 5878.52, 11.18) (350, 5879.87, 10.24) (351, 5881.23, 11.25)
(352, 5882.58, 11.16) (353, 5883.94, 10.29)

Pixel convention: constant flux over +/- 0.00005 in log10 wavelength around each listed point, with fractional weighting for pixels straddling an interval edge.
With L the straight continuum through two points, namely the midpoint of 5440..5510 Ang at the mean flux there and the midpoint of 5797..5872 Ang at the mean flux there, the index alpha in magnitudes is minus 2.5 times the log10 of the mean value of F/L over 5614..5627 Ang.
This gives 0.06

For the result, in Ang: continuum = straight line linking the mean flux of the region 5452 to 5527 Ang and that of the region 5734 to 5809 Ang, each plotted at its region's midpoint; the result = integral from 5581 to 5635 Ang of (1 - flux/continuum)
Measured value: 1.4 Ang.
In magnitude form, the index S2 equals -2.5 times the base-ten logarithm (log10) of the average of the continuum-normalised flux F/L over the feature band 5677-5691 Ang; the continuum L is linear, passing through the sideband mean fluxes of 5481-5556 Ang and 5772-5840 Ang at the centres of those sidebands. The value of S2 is 0.02 mag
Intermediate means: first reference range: 10.8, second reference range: 11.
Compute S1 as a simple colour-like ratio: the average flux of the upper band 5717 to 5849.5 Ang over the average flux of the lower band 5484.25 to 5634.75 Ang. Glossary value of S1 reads 1.04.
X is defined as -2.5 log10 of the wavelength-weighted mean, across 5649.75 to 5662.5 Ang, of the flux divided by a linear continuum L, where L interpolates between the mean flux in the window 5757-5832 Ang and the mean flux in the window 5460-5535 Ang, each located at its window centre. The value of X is 0.03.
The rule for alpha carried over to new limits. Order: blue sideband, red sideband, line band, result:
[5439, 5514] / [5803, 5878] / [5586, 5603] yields 0.079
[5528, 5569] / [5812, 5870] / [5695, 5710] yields 0.060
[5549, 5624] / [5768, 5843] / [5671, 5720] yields 0.020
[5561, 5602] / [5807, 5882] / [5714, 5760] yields -0.048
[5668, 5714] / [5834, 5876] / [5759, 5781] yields -0.023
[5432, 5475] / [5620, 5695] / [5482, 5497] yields -0.009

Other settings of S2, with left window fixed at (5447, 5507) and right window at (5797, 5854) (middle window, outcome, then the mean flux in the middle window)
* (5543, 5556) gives -0.069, 11.4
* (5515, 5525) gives -0.034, 11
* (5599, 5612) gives -0.018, 11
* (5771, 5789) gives 0.028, 10.8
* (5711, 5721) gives 0.041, 10.6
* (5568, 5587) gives 0.034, 10.4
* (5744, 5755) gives 0.013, 10.9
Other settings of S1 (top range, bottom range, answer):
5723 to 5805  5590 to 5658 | 1.04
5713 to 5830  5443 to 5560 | 1.04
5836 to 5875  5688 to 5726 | 1.03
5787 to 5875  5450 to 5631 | 1.04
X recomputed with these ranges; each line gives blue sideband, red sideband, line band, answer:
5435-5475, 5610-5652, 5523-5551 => -0.01 mag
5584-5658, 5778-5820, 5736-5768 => -0.02 mag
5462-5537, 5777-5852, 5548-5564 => -0.06 mag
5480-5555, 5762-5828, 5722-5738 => -0.06 mag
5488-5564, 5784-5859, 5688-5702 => 0.01 mag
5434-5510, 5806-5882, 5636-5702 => 0.00 mag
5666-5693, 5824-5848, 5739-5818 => 0.00 mag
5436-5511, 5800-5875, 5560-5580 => 0.03 mag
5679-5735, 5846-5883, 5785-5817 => -0.01 mag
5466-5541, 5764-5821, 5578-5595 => 0.06 mag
